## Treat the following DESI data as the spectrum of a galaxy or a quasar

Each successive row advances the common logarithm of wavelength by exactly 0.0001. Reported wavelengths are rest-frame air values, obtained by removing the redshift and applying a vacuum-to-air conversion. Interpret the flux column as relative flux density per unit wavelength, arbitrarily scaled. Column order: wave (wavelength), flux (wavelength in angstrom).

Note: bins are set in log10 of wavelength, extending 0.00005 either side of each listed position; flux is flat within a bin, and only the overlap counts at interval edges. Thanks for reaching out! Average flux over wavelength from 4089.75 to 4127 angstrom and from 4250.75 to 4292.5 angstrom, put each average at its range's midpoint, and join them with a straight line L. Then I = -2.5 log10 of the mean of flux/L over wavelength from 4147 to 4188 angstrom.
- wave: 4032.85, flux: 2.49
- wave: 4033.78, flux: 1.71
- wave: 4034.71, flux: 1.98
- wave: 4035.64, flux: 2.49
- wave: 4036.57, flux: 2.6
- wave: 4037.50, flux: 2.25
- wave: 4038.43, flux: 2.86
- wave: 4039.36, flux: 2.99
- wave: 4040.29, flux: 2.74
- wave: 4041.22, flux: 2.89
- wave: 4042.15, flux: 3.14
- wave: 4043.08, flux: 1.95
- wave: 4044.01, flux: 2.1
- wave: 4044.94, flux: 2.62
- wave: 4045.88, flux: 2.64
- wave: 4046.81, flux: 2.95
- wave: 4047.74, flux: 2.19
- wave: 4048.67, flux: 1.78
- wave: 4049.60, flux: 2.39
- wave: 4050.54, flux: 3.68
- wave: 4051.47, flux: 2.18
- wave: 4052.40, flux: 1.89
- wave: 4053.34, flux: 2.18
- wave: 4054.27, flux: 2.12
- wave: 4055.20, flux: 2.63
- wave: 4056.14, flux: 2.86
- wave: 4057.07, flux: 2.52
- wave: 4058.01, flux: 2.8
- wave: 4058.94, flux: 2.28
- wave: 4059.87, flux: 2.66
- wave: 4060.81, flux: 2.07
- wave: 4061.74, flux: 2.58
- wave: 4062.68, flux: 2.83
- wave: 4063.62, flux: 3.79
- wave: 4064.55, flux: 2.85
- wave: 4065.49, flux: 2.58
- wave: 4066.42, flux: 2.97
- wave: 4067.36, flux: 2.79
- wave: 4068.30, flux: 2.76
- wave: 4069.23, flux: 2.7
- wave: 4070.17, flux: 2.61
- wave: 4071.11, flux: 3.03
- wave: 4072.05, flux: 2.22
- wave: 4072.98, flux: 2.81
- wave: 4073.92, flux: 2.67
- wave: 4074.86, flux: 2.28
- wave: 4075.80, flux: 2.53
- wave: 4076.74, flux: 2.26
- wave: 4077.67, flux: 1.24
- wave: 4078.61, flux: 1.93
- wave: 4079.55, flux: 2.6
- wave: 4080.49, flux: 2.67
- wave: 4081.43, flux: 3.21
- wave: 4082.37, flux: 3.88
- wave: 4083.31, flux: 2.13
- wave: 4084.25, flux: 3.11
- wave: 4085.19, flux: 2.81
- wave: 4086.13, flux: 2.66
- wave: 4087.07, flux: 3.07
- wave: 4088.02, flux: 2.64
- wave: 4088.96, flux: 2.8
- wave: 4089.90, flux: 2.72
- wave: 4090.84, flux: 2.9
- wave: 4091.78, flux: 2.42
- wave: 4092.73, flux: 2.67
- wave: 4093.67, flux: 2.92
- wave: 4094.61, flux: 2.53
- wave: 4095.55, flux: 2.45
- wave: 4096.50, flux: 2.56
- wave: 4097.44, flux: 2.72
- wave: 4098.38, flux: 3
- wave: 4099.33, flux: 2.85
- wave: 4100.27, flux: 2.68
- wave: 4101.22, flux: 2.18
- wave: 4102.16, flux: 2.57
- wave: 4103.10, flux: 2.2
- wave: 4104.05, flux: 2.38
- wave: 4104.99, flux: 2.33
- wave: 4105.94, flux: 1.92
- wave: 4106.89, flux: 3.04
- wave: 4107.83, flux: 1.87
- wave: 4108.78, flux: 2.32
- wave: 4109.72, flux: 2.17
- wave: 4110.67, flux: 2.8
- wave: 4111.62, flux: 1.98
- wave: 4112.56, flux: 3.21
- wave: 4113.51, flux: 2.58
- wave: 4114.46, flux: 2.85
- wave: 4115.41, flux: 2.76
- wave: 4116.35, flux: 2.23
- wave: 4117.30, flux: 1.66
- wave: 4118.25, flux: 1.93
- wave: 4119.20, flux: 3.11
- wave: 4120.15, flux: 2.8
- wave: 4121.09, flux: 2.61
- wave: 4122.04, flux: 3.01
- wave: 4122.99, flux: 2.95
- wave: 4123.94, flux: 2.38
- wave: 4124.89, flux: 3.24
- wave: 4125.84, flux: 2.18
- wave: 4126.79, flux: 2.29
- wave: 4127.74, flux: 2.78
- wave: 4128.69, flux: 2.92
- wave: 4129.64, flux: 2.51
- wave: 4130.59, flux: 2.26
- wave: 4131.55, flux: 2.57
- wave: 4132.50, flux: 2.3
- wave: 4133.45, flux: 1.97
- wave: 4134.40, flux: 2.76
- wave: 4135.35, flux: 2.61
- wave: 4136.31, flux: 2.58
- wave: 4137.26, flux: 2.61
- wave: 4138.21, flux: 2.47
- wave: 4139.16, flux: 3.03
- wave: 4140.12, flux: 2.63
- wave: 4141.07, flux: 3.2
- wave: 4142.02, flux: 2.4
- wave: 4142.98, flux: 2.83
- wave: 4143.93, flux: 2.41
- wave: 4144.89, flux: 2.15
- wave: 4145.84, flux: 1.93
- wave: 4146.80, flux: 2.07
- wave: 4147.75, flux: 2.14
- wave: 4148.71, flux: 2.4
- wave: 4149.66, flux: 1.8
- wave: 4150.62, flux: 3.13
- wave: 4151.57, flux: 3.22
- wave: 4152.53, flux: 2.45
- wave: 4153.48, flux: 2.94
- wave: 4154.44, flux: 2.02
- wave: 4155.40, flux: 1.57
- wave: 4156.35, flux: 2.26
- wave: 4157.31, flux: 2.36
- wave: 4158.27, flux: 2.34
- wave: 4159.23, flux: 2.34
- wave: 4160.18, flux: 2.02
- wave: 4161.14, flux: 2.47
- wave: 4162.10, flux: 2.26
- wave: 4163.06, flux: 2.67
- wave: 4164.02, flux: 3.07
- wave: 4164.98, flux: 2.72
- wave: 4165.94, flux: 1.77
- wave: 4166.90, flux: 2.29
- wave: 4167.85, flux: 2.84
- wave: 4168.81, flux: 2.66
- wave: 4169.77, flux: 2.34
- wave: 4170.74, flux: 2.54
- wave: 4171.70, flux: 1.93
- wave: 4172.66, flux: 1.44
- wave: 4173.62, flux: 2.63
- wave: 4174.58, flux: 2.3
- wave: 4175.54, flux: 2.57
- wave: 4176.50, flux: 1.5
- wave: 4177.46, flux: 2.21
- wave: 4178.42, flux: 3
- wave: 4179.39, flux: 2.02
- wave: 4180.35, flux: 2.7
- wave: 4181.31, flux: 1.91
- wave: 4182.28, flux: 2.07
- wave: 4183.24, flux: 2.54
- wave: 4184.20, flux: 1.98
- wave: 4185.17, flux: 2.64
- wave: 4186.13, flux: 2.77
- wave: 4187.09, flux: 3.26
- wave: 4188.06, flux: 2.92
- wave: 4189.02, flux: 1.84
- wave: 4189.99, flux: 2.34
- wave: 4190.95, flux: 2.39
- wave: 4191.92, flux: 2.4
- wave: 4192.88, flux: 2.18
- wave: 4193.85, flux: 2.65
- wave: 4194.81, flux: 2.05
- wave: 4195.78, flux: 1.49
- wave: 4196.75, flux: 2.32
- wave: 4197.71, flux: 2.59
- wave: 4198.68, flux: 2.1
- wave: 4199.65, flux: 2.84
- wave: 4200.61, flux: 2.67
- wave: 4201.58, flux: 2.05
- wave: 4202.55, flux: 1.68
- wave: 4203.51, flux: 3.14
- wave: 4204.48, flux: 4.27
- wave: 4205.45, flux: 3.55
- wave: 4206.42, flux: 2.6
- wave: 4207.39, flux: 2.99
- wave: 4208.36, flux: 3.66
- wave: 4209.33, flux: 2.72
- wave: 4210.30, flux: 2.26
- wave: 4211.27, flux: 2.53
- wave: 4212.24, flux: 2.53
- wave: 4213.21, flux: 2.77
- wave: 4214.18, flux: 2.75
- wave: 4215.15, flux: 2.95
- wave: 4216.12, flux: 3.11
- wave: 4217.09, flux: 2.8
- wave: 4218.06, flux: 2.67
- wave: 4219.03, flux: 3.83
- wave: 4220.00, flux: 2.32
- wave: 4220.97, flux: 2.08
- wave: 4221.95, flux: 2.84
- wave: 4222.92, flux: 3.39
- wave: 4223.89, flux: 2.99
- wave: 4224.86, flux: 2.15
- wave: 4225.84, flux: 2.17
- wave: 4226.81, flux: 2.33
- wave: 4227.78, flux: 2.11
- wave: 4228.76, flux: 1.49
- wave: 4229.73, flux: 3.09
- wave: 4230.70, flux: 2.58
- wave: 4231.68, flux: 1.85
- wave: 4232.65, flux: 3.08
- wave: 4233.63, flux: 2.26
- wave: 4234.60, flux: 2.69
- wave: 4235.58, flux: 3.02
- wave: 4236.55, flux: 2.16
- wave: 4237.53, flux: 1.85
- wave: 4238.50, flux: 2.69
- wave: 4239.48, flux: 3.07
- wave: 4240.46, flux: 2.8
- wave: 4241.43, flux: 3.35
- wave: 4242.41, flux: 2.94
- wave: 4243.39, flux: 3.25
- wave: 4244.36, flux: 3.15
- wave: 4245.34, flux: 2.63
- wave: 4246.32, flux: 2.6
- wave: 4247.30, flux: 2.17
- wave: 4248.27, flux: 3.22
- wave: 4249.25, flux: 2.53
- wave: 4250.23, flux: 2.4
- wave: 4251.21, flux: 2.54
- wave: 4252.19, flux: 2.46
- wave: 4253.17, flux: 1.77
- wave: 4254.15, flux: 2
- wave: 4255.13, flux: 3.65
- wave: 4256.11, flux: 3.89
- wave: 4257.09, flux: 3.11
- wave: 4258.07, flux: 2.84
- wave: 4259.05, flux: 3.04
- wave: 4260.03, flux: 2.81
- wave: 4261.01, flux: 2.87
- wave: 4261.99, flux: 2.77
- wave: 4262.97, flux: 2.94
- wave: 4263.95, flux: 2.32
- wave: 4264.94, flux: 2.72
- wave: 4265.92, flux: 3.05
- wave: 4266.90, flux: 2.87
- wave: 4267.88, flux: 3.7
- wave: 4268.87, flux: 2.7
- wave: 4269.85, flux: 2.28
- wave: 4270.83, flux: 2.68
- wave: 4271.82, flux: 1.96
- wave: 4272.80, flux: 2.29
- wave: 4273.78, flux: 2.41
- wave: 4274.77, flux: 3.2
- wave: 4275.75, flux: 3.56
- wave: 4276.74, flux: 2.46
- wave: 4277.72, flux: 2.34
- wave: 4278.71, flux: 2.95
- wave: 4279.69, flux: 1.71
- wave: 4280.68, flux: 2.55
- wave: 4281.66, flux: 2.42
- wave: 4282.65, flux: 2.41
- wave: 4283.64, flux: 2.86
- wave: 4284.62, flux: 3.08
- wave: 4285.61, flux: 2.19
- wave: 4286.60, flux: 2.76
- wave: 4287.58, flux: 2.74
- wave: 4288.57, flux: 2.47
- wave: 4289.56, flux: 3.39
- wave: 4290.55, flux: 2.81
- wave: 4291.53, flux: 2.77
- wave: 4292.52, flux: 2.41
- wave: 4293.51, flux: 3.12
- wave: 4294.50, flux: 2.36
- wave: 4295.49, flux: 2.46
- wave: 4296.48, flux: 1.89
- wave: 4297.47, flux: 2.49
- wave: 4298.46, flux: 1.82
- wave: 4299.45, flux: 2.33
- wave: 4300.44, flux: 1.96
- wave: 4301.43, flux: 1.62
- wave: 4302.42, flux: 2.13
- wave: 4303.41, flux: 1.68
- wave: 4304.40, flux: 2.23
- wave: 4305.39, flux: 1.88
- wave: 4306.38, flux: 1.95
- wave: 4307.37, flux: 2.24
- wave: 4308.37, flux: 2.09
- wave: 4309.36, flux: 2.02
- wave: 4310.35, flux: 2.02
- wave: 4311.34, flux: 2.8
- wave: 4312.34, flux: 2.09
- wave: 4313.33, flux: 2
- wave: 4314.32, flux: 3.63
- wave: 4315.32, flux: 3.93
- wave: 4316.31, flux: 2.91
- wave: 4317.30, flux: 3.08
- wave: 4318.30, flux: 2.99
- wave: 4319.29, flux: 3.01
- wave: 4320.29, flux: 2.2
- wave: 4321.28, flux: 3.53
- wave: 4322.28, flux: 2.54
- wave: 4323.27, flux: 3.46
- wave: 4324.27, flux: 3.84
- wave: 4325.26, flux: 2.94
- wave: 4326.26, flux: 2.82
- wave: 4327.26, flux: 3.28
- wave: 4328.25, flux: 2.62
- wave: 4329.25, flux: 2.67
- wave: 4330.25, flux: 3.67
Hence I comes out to 0.10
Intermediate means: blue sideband 2.55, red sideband 2.72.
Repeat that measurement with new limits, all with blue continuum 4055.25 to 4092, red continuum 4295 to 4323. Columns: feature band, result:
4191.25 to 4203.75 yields 0.11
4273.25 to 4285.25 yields -0.09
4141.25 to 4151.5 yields 0.09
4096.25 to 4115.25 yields 0.05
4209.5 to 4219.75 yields -0.12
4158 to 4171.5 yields 0.06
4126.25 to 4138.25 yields 0.04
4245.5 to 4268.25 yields -0.13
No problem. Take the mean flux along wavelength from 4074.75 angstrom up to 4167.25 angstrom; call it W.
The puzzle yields 2.52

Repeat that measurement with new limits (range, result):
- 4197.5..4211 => 2.79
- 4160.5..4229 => 2.52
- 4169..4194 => 2.35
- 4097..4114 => 2.49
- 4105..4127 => 2.52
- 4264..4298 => 2.64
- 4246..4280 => 2.72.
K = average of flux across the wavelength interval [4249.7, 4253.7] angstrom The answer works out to 2.29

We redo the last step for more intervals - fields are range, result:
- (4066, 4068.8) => 2.84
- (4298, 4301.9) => 1.94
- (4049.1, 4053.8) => 2.46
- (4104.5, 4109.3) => 2.3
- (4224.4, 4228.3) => 2.18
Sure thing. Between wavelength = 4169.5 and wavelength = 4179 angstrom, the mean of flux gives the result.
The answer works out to 2.24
